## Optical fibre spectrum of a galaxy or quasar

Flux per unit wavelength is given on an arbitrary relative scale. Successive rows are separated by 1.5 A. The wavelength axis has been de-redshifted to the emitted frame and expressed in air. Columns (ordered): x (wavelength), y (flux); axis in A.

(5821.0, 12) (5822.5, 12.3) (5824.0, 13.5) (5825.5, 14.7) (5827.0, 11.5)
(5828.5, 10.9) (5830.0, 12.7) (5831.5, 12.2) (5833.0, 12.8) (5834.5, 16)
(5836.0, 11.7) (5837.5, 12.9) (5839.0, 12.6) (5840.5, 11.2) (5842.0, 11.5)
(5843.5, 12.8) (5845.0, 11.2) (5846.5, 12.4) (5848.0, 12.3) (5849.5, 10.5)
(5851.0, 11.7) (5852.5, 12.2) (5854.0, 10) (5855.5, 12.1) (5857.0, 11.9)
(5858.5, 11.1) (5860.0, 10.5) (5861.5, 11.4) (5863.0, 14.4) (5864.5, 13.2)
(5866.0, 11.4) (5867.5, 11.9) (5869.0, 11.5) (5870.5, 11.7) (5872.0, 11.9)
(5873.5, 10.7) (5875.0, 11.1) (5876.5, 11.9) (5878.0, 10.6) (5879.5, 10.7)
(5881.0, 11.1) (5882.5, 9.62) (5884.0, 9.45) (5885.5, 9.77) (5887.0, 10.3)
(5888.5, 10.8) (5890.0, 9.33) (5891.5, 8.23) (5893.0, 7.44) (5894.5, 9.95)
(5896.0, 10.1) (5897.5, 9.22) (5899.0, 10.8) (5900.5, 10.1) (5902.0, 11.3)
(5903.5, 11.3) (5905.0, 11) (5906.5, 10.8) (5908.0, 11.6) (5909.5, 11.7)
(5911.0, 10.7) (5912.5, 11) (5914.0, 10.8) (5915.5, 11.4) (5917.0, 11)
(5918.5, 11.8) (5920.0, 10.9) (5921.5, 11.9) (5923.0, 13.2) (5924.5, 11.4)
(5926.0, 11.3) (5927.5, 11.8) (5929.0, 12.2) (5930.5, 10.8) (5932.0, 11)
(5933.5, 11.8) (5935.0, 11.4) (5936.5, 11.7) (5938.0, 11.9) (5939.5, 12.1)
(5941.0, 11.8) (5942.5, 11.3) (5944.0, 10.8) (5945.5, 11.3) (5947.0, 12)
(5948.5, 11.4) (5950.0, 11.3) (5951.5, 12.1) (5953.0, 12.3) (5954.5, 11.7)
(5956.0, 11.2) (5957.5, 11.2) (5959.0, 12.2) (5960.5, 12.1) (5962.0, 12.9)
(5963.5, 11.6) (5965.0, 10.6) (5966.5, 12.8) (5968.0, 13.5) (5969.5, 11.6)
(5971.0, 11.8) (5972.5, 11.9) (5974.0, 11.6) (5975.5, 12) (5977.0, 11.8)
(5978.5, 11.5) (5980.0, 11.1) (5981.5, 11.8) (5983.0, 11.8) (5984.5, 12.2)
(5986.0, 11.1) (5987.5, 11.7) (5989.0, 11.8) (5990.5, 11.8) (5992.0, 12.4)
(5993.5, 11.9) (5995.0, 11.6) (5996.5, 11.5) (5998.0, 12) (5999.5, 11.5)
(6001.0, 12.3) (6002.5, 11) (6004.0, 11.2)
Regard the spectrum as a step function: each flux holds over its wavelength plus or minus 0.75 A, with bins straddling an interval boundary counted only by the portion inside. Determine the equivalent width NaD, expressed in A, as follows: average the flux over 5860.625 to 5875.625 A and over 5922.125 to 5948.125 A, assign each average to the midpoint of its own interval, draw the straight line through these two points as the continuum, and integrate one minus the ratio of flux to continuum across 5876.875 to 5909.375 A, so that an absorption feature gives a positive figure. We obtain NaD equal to 4.4 A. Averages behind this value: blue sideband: 11.9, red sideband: 11.6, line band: 10.2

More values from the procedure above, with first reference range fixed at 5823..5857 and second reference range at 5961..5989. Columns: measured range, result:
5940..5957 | 0.5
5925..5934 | 0.4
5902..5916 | 1.0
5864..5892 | 3.1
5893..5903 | 1.7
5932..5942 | 0.2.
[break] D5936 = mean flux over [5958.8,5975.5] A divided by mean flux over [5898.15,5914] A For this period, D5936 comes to 1.09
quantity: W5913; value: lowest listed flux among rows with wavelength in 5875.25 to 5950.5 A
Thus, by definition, 7.44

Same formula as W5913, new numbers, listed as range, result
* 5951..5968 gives 10.6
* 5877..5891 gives 9.33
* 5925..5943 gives 10.8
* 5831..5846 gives 11.2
